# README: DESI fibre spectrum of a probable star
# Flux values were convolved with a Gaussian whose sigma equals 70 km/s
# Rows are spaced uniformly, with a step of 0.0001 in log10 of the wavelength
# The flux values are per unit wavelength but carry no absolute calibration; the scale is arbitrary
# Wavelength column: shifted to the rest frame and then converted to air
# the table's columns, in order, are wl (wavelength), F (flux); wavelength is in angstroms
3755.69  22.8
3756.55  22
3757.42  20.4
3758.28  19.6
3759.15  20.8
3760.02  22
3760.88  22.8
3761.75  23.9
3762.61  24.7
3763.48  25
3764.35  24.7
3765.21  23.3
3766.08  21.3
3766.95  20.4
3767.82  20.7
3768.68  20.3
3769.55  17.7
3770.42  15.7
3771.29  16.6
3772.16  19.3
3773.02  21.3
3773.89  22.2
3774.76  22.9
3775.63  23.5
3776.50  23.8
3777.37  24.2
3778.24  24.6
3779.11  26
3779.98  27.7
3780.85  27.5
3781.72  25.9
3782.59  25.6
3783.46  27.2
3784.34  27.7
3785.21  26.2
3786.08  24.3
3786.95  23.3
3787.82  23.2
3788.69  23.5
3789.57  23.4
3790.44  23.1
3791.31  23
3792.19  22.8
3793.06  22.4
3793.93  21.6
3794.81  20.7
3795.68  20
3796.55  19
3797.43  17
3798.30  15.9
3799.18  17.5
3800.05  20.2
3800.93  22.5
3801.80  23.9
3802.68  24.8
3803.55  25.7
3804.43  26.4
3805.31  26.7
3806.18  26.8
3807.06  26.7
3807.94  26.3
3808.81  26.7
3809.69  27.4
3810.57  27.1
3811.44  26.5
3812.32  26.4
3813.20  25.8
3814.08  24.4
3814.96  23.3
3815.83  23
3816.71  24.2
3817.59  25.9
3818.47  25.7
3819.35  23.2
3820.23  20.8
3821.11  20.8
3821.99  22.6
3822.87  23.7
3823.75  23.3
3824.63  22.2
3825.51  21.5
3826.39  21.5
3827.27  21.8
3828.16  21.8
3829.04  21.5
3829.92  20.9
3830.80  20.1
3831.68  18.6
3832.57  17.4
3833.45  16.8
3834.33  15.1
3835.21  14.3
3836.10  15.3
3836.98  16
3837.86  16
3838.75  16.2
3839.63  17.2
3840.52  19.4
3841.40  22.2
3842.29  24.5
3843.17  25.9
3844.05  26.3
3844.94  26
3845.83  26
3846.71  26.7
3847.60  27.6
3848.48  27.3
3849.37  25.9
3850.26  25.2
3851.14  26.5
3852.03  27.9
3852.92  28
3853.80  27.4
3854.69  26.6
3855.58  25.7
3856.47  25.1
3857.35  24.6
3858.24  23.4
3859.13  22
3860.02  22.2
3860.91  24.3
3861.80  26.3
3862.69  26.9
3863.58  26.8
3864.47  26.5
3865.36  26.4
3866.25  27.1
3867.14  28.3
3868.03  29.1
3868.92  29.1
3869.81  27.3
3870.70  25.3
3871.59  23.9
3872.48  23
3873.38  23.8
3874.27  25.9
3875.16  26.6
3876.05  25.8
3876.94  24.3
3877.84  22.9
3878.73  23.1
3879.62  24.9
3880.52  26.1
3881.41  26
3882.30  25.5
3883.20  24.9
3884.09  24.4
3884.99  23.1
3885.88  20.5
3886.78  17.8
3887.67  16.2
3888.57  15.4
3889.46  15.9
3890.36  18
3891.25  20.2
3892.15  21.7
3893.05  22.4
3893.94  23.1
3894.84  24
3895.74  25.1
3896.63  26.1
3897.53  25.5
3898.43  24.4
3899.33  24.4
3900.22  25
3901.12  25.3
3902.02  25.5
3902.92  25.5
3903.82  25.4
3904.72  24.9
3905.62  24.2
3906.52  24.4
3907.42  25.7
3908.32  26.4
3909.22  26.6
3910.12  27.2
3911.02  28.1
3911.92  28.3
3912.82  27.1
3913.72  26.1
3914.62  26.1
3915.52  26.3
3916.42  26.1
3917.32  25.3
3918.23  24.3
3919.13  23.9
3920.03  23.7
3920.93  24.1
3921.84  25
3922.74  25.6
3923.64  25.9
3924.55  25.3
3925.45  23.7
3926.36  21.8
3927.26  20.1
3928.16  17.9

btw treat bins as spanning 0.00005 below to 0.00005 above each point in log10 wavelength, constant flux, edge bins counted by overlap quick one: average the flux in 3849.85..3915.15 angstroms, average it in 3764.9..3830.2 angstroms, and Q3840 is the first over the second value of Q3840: 1.1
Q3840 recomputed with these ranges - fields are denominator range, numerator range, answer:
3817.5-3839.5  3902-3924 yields 1.28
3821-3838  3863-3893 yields 1.21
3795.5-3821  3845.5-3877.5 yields 1.09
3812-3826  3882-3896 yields 0.89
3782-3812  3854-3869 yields 1.09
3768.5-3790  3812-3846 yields 0.92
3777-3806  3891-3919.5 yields 1.07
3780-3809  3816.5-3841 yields 0.85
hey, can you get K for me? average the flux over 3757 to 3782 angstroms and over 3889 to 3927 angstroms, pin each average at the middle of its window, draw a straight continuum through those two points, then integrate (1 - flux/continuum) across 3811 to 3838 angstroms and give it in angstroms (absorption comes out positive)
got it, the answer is 2.2 angstroms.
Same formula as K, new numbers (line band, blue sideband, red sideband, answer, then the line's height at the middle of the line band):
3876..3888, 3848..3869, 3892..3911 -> 1.08 angstroms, 25.5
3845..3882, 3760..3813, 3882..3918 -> -3.21 angstroms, 23.7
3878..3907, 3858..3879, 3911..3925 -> 2.78 angstroms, 25.5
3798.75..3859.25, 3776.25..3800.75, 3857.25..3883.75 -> 2.49 angstroms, 24.2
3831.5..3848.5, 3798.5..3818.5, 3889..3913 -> 2.80 angstroms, 24.7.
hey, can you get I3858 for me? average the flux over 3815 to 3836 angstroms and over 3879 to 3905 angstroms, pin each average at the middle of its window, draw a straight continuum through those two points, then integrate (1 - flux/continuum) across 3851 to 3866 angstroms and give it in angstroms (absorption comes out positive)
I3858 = -2.48 angstroms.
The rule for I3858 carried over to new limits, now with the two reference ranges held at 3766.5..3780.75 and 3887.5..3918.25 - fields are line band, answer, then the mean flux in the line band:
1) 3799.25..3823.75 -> -2.2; 24.6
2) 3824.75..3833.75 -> 1.0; 20.3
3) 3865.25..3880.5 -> -1.3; 25.7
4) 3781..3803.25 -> -0.5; 22.7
